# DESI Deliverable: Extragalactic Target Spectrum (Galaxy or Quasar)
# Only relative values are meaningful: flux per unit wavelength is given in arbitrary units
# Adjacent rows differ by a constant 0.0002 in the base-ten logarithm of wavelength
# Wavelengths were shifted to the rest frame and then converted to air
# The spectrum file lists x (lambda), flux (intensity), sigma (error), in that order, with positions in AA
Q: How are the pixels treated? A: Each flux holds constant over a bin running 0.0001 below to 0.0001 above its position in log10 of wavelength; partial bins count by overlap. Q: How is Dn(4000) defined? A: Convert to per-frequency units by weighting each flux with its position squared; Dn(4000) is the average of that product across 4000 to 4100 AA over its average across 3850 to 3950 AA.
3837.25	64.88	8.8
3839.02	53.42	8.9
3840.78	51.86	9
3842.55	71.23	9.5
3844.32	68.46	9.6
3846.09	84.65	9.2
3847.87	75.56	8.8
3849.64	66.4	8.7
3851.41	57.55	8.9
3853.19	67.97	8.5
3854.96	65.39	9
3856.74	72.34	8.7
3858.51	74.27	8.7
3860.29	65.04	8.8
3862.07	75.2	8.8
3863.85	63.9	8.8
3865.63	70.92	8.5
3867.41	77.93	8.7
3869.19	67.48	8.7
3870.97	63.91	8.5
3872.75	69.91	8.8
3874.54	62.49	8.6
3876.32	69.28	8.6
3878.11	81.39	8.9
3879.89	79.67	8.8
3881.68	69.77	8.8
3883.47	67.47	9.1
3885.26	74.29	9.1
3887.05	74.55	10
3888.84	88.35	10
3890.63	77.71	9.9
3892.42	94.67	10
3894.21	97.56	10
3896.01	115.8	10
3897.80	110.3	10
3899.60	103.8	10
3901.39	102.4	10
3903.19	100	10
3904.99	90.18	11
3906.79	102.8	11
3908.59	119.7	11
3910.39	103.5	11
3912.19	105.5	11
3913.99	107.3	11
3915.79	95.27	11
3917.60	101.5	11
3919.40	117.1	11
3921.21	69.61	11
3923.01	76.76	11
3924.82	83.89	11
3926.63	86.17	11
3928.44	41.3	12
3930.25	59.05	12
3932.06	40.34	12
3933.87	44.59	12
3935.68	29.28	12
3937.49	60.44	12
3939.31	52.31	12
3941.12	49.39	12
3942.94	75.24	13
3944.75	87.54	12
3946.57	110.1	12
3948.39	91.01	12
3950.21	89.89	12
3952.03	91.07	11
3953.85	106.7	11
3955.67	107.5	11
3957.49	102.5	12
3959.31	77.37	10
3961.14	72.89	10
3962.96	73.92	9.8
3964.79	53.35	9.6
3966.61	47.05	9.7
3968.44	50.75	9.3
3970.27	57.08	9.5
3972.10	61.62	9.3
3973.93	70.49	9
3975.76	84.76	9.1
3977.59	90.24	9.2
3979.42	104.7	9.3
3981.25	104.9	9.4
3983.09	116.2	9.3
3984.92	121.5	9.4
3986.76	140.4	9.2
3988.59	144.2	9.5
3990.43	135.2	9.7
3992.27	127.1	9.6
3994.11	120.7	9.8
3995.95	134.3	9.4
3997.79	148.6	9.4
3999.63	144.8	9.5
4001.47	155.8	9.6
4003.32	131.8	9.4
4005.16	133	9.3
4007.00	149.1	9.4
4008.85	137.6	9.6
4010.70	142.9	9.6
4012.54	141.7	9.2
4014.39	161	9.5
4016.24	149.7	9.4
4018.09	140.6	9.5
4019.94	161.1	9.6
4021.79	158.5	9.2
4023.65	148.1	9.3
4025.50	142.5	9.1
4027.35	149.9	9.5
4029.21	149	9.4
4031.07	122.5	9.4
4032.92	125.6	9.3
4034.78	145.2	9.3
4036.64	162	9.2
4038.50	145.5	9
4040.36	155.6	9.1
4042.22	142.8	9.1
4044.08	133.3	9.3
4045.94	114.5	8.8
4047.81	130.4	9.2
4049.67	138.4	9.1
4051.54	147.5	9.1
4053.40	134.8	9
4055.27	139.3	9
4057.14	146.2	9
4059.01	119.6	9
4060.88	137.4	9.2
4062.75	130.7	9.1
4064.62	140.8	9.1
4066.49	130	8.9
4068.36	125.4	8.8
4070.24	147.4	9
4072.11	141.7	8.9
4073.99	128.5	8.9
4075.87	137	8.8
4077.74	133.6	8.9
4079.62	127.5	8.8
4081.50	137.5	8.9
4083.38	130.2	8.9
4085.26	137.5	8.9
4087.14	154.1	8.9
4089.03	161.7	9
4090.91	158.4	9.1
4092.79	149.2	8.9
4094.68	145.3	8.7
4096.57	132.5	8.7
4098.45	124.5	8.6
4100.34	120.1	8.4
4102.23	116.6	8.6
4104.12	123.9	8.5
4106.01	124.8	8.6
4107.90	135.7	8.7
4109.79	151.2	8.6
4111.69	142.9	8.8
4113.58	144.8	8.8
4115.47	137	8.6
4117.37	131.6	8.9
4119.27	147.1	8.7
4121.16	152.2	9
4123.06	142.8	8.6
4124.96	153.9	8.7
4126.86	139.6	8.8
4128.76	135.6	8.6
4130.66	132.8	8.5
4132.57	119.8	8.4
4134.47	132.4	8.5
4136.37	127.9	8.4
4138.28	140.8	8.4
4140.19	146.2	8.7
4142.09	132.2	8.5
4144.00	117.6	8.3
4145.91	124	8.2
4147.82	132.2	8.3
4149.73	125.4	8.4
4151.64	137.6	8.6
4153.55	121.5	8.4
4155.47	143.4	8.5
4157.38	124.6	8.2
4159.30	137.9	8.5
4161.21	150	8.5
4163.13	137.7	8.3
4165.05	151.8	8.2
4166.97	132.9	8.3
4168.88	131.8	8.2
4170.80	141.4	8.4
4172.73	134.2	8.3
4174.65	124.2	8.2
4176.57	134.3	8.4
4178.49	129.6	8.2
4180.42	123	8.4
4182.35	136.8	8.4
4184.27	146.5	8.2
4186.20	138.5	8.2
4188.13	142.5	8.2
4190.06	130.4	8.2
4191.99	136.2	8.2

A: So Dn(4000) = 1.91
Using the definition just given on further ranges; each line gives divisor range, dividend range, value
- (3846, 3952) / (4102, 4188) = 1.93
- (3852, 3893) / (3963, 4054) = 1.87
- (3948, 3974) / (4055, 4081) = 1.85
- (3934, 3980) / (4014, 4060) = 1.97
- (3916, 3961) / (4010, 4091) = 1.93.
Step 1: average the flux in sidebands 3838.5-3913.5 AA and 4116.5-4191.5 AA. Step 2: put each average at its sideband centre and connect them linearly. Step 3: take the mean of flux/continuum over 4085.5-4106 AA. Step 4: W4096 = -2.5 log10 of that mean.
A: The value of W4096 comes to -0.12 mag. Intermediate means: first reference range 80.2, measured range 138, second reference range 136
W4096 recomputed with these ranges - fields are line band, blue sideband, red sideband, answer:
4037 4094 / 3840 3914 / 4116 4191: -0.18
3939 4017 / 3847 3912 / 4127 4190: -0.06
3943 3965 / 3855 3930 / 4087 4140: 0.11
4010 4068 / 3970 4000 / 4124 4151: -0.18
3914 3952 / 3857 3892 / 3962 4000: 0.18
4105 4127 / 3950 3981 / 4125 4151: -0.13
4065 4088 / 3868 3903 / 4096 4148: -0.10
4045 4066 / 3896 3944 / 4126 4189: -0.20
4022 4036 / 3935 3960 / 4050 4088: -0.20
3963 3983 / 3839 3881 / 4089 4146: 0.31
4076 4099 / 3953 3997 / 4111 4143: -0.11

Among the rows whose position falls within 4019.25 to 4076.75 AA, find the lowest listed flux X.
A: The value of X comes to 114.5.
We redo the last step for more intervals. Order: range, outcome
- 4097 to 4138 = 116.6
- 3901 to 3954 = 29.28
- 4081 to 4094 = 130.2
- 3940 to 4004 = 47.05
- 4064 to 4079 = 125.4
